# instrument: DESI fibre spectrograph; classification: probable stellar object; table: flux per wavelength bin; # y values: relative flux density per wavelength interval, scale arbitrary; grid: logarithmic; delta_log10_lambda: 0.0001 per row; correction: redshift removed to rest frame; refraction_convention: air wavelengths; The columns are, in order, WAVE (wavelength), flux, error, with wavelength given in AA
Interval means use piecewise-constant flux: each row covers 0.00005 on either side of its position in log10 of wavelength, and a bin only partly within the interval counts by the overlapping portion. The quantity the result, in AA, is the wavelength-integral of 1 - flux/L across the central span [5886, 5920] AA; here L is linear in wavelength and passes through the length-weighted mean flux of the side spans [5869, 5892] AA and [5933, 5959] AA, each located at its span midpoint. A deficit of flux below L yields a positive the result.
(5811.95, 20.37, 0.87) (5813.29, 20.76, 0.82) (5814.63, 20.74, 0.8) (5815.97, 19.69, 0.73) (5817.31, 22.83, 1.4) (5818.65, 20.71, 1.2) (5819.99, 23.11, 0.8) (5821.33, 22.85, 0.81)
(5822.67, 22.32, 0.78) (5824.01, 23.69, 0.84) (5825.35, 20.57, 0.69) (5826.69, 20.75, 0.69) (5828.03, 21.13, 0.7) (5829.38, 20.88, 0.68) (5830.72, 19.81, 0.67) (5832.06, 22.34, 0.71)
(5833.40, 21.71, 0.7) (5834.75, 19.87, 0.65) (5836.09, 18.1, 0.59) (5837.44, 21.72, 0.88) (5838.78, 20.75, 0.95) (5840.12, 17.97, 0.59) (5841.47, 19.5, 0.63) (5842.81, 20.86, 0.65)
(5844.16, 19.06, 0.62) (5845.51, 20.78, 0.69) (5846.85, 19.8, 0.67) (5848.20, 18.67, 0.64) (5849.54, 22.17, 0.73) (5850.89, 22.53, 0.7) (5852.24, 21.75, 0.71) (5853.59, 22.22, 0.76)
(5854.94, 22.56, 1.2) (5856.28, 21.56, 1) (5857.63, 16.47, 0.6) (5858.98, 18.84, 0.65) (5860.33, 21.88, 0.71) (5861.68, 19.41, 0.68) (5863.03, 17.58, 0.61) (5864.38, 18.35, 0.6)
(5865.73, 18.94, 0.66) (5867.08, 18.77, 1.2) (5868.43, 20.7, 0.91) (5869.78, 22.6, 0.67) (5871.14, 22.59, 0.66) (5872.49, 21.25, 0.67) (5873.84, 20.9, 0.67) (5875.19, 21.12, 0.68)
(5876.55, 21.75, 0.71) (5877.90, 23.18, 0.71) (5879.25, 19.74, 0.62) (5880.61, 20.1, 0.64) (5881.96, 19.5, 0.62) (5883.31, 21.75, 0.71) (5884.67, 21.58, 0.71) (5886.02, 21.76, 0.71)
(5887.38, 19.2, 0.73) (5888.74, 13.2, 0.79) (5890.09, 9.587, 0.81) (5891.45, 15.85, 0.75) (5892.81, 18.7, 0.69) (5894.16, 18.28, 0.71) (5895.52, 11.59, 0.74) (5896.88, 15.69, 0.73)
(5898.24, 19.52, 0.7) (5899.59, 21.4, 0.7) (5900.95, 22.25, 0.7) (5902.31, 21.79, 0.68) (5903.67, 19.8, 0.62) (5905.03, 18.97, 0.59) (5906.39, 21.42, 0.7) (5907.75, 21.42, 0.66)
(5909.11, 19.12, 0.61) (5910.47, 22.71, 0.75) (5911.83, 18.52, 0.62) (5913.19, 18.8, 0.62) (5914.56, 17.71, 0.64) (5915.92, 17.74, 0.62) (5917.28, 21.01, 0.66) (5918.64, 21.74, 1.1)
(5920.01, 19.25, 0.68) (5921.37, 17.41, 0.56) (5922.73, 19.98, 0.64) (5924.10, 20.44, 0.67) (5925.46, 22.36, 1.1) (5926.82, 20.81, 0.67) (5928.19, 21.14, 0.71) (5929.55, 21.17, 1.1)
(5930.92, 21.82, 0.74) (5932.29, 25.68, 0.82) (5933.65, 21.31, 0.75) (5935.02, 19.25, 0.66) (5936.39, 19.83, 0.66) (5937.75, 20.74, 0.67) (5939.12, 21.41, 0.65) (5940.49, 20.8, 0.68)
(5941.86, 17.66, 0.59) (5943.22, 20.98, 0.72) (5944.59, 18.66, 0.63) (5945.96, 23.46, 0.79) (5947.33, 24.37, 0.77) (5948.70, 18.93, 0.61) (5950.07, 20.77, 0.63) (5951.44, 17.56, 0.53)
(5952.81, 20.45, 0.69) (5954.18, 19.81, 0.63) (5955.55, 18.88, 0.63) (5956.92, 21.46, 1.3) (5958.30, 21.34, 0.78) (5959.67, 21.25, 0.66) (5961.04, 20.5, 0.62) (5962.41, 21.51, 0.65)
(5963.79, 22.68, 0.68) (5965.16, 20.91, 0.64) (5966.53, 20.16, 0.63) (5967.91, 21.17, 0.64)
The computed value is 2.3 AA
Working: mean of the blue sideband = 19.8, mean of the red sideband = 20.4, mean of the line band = 18.7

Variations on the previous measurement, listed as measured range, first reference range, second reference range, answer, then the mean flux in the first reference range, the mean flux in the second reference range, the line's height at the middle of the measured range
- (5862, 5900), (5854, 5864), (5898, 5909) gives 2.2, 19.8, 20.8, 20.3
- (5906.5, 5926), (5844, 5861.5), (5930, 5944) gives 0.9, 20.6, 20.9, 20.9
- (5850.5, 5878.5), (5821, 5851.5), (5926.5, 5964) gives 0.1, 20.8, 20.8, 20.8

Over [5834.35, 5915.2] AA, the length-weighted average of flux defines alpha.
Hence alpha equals 19.7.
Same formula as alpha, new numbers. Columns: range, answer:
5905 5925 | 19.8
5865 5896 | 19.3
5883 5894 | 17.6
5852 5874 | 20.3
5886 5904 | 17.6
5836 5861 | 20.4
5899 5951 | 20.6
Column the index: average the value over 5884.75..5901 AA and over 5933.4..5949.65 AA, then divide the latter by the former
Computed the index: 1.2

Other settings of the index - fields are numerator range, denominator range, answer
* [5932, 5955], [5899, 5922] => 1.03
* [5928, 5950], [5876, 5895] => 1.12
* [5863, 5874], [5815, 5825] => 0.92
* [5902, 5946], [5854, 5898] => 1.06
